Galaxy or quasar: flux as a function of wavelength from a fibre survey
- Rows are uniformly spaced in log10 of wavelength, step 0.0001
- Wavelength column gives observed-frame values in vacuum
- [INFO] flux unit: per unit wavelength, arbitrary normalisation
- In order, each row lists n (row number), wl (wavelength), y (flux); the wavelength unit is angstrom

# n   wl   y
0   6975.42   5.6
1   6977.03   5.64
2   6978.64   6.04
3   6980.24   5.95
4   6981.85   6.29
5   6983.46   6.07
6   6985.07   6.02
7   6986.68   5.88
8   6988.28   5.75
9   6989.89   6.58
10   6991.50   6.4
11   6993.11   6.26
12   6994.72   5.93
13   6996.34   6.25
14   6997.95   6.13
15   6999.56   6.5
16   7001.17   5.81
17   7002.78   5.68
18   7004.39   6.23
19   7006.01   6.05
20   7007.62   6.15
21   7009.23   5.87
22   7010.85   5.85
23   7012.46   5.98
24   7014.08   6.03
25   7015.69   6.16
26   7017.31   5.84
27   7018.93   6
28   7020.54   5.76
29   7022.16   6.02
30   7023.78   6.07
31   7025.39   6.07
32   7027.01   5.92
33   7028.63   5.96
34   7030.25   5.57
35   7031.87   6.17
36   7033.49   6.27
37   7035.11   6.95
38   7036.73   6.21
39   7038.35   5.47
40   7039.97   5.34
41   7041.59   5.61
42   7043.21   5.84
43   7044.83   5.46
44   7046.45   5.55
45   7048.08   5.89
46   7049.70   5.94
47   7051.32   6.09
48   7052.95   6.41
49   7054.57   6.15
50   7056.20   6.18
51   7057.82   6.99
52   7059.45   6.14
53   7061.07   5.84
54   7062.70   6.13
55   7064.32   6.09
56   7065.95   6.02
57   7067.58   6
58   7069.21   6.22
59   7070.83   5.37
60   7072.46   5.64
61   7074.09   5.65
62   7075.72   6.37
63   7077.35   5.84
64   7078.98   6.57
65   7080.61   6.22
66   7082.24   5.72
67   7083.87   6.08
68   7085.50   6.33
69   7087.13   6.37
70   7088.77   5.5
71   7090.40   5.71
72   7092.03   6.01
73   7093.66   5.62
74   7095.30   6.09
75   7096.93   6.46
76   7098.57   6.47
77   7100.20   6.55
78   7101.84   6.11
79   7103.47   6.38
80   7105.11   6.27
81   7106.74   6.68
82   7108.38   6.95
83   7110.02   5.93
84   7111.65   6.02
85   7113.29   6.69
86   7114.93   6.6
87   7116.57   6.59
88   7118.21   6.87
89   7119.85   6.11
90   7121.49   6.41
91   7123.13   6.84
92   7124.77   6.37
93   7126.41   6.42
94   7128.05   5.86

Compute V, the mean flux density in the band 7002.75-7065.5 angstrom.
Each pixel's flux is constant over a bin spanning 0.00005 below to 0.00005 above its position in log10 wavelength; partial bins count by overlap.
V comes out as 6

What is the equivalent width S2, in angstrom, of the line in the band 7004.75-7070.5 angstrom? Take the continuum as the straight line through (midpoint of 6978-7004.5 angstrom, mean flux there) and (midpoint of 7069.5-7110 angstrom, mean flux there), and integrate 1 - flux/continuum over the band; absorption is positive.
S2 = 1.2 angstrom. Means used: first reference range 6.1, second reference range 6.12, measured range 6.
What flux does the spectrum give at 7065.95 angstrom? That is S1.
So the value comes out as 6.02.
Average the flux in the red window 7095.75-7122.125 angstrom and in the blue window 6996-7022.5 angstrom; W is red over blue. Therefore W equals 1.1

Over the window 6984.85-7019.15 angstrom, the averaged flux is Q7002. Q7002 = 6.06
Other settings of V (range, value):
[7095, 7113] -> 6.37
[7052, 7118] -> 6.18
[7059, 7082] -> 6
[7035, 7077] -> 5.97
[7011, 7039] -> 6.02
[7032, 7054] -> 5.94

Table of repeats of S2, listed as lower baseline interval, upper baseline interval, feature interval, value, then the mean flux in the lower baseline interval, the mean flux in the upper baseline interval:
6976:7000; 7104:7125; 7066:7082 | 1.0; 6.1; 6.49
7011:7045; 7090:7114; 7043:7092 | 0.9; 5.95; 6.27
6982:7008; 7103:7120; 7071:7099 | 1.6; 6.11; 6.48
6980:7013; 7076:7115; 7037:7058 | 0.9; 6.08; 6.21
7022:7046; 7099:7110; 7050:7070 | -0.2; 5.92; 6.45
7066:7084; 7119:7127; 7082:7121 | -0.2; 5.97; 6.43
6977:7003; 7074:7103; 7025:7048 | 0.8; 6.09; 6.11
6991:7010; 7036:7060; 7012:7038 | -0.1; 6.1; 5.95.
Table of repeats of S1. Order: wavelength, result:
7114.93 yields 6.6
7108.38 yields 6.95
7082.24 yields 5.72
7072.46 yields 5.64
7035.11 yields 6.95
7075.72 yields 6.37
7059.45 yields 6.14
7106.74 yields 6.68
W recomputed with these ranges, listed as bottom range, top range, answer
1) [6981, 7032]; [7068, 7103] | 1.00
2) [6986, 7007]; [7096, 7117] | 1.05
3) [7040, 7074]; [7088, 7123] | 1.06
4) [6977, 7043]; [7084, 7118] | 1.04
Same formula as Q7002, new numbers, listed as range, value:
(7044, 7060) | 6.08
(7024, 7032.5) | 5.94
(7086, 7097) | 5.94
